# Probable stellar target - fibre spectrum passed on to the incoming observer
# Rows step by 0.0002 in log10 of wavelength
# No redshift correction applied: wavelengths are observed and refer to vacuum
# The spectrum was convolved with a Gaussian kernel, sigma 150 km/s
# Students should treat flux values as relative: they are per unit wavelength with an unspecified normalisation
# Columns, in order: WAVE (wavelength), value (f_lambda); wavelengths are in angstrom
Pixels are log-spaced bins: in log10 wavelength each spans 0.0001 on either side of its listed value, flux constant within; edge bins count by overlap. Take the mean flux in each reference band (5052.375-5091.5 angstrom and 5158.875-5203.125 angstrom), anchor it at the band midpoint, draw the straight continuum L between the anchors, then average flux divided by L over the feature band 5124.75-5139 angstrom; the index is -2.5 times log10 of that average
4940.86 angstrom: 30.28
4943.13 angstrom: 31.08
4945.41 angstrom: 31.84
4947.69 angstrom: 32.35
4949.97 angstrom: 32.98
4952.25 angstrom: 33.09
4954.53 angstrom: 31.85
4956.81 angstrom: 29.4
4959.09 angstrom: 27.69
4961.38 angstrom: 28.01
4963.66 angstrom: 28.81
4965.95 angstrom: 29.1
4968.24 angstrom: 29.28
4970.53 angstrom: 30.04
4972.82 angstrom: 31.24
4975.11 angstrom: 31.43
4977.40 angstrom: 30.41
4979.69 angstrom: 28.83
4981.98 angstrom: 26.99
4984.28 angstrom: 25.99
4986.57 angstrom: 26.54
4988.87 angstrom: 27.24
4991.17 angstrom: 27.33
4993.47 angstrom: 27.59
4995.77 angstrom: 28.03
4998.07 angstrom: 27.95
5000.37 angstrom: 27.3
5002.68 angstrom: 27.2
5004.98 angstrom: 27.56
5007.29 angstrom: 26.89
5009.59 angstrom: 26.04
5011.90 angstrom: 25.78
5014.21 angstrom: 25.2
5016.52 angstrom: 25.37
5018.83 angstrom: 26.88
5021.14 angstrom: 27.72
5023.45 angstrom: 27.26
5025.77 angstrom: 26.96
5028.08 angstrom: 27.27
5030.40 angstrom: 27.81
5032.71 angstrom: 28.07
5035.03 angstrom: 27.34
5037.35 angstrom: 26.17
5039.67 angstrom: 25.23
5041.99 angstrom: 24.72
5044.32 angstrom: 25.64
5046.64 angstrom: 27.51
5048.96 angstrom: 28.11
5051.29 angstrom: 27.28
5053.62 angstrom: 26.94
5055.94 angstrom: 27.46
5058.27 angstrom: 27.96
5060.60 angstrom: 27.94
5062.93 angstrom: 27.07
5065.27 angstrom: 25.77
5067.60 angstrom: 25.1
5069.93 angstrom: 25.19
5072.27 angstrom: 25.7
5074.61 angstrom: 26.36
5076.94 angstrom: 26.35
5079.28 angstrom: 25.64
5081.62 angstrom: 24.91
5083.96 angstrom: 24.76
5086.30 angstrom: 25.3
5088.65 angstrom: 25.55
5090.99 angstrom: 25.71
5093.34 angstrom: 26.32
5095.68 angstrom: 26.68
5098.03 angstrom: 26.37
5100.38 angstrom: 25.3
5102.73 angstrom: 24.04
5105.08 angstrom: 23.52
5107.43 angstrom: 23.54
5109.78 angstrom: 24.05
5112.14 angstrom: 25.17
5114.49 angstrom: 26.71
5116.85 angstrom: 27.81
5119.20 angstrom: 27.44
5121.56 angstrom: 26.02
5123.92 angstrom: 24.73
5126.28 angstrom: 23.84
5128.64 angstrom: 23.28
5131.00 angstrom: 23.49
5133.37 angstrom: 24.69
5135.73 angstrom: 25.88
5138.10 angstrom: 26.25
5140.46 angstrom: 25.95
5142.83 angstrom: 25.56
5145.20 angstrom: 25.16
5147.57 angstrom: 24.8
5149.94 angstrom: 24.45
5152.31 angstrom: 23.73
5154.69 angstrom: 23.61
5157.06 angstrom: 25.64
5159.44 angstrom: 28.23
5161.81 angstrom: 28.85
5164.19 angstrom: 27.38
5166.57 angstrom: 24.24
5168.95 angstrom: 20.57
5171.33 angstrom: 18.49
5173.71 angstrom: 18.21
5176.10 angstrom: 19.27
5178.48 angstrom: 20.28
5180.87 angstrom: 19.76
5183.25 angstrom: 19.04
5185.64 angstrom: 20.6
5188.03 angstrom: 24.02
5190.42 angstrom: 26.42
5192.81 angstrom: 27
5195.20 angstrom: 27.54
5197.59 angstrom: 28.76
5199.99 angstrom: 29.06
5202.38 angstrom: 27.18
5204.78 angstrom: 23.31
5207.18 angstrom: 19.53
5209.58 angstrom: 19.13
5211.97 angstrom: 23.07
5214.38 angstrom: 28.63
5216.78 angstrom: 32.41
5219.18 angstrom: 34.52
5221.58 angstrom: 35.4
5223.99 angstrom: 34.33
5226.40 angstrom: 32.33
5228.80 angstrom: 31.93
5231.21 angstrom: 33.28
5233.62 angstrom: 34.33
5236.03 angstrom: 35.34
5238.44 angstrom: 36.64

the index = 0.01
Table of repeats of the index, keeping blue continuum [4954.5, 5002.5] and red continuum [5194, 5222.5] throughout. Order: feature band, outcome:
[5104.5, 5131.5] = 0.11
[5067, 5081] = 0.09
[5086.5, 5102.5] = 0.08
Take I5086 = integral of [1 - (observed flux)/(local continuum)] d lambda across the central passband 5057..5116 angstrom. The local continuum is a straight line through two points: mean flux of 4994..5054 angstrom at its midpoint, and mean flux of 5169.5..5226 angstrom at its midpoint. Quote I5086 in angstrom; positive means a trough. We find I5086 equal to 1.3 angstrom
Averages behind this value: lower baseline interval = 26.9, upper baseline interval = 25.1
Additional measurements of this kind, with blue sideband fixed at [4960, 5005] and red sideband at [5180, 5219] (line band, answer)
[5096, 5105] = 0.5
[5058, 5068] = 0.1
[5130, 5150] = 0.6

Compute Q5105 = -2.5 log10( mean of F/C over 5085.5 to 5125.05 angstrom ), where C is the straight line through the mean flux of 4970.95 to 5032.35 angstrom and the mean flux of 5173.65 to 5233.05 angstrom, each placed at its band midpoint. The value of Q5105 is 0.059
